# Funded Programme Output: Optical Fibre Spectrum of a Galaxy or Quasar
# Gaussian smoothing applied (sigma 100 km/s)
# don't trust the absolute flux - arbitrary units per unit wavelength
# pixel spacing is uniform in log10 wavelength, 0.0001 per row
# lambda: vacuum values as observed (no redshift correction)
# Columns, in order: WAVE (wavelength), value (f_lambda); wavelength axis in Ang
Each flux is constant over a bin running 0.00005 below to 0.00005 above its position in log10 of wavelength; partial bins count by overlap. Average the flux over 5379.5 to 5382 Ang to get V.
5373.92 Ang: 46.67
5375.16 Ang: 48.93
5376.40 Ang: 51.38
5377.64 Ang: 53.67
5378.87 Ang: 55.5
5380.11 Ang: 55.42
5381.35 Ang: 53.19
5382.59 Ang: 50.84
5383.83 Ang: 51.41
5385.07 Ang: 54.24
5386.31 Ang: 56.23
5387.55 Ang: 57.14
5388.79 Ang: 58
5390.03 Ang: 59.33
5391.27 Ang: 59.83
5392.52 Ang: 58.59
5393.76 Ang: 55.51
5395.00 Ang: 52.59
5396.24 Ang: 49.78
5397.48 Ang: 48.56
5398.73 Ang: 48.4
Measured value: 54.2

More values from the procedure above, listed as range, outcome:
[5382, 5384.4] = 51.1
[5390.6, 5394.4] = 57.9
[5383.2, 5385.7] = 52.8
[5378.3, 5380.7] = 55.4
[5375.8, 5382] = 53.9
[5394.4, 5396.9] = 51.2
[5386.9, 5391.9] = 58.5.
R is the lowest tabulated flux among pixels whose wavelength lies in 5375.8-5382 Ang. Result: 51.38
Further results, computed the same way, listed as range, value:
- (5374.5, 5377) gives 48.93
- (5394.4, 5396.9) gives 49.78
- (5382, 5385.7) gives 50.84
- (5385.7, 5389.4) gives 56.23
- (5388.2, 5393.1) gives 58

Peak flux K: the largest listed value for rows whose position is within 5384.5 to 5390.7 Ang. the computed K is 59.33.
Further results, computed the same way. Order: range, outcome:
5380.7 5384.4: 53.19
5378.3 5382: 55.5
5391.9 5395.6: 58.59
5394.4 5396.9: 52.59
